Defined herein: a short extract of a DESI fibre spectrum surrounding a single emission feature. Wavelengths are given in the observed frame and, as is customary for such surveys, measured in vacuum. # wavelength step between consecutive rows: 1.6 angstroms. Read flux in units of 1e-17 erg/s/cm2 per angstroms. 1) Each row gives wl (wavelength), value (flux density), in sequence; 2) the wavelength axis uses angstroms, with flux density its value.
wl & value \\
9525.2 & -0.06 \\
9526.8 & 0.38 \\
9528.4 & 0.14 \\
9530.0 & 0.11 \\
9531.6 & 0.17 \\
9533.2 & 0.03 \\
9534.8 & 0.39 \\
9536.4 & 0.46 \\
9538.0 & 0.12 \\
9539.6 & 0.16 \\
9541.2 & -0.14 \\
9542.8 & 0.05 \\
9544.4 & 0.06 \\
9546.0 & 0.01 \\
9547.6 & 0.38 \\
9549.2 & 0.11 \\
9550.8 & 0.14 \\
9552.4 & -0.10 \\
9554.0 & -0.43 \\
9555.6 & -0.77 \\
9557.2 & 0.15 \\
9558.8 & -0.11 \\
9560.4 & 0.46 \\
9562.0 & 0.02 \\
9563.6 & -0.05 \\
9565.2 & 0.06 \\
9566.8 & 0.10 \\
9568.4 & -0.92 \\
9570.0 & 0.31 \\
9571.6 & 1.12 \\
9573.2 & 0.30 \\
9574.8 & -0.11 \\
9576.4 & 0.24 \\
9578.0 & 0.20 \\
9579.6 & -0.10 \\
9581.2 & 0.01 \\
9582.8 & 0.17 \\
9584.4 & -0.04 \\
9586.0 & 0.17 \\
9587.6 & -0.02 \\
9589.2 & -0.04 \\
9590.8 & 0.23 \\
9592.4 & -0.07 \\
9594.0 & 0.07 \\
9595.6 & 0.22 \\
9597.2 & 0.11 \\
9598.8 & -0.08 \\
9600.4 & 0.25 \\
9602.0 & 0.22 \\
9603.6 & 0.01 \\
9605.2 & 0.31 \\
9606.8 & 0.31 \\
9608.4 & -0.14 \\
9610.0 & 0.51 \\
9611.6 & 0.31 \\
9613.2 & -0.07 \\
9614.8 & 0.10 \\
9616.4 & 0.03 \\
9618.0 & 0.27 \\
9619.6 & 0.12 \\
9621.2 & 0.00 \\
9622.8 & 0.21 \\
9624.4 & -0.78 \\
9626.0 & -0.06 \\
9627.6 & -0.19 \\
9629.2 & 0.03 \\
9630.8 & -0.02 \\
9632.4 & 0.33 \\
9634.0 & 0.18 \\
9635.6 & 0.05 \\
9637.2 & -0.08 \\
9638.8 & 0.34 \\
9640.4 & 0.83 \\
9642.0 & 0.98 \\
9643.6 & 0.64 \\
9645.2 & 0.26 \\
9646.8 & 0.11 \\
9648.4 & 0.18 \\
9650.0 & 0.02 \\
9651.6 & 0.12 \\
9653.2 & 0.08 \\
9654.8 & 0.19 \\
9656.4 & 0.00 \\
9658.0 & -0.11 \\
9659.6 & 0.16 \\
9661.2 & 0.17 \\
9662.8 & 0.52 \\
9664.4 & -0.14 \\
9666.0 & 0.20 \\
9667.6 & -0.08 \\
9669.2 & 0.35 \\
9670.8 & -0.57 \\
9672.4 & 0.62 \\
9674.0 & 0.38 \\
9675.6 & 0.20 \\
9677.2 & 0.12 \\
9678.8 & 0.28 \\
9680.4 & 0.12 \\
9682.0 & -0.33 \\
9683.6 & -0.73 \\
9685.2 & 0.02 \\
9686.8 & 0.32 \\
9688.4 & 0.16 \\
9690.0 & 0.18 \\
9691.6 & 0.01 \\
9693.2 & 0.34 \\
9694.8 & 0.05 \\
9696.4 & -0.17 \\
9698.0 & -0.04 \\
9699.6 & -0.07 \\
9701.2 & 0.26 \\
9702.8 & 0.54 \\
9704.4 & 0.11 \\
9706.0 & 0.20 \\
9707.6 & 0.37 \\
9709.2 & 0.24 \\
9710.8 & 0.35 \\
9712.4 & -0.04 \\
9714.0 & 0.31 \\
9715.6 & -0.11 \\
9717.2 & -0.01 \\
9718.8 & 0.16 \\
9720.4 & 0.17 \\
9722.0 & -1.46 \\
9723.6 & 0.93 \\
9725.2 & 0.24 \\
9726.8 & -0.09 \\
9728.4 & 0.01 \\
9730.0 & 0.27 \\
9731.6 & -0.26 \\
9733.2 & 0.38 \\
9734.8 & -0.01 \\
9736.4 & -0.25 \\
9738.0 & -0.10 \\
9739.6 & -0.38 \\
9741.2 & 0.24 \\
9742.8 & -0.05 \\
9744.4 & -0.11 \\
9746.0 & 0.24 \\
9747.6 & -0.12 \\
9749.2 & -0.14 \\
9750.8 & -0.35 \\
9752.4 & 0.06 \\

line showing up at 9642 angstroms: H-beta 4861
